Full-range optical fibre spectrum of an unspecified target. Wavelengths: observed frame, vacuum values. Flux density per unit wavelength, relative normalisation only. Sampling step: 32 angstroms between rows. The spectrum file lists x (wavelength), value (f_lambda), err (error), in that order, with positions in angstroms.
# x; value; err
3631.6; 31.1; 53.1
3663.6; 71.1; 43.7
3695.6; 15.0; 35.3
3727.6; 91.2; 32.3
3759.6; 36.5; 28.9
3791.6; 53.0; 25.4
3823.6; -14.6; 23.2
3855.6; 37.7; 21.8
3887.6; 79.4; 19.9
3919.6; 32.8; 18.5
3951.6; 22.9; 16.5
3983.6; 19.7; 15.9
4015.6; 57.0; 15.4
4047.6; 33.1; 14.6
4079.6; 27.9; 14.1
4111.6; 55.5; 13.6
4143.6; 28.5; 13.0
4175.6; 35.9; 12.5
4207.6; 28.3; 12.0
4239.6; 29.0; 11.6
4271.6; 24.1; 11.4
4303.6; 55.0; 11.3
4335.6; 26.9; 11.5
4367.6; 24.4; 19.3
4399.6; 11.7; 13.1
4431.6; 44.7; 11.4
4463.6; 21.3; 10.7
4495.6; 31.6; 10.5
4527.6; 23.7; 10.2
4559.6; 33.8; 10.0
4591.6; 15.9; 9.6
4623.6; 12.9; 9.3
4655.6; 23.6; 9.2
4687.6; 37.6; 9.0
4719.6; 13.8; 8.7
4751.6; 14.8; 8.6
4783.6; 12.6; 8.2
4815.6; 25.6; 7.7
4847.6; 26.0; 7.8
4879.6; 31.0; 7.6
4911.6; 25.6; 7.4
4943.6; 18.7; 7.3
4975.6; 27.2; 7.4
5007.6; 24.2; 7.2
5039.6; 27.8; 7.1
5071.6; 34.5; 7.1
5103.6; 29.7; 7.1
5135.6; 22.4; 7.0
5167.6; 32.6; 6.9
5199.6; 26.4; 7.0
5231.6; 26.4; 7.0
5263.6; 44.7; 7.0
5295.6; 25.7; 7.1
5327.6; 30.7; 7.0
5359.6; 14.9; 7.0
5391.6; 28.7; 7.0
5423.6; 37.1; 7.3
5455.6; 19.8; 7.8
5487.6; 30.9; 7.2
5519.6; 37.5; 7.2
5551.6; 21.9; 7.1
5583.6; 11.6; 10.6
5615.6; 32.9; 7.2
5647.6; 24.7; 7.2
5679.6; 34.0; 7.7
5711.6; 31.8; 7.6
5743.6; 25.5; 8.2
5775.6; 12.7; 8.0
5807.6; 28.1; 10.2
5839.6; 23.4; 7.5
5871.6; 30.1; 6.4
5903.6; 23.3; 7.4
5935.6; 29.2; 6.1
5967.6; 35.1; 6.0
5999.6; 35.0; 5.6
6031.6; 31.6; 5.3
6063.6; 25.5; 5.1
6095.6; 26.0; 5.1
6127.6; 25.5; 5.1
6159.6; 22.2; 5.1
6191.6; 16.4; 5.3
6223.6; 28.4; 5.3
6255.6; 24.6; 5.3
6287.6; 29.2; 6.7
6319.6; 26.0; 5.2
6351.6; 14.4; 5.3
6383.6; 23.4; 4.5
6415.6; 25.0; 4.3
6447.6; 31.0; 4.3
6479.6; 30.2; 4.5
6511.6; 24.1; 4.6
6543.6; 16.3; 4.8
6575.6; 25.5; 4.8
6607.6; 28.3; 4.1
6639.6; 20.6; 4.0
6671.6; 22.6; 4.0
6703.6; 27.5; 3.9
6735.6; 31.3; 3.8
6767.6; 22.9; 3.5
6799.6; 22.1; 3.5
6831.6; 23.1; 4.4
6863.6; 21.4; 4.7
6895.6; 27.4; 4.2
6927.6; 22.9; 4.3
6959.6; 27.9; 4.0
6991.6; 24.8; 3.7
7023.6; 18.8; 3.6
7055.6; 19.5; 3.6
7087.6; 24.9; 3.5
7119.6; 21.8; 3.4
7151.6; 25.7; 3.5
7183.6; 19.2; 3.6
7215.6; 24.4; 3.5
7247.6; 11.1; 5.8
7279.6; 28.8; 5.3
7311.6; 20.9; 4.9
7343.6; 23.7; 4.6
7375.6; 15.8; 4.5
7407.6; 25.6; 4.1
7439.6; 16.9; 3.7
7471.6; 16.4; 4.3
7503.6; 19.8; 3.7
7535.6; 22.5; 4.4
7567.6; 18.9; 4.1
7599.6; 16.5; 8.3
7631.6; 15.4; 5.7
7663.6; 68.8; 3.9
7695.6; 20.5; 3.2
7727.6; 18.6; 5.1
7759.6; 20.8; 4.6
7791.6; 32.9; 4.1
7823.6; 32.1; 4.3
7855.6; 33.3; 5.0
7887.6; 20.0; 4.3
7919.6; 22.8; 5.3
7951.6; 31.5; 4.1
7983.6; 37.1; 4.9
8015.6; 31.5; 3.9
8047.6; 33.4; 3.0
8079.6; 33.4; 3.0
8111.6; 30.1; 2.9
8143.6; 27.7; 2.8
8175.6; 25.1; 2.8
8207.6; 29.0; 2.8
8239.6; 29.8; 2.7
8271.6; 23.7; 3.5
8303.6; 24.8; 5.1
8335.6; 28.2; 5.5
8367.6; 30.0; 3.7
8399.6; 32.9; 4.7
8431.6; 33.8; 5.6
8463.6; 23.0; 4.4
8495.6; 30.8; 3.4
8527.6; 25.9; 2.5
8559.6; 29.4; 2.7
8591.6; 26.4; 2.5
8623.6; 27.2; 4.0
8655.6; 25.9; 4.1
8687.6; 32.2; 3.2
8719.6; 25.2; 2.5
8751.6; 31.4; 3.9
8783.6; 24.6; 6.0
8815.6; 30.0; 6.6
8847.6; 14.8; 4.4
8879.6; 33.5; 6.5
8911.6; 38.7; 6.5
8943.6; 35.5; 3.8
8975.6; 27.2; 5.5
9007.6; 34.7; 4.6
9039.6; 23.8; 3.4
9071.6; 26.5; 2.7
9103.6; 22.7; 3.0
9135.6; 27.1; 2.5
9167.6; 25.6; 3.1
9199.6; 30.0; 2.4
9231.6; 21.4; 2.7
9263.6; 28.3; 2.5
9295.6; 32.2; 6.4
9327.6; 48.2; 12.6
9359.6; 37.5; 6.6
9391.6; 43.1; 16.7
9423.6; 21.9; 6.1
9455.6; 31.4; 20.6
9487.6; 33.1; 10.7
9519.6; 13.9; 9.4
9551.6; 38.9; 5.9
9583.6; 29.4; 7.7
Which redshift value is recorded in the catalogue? 1.06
